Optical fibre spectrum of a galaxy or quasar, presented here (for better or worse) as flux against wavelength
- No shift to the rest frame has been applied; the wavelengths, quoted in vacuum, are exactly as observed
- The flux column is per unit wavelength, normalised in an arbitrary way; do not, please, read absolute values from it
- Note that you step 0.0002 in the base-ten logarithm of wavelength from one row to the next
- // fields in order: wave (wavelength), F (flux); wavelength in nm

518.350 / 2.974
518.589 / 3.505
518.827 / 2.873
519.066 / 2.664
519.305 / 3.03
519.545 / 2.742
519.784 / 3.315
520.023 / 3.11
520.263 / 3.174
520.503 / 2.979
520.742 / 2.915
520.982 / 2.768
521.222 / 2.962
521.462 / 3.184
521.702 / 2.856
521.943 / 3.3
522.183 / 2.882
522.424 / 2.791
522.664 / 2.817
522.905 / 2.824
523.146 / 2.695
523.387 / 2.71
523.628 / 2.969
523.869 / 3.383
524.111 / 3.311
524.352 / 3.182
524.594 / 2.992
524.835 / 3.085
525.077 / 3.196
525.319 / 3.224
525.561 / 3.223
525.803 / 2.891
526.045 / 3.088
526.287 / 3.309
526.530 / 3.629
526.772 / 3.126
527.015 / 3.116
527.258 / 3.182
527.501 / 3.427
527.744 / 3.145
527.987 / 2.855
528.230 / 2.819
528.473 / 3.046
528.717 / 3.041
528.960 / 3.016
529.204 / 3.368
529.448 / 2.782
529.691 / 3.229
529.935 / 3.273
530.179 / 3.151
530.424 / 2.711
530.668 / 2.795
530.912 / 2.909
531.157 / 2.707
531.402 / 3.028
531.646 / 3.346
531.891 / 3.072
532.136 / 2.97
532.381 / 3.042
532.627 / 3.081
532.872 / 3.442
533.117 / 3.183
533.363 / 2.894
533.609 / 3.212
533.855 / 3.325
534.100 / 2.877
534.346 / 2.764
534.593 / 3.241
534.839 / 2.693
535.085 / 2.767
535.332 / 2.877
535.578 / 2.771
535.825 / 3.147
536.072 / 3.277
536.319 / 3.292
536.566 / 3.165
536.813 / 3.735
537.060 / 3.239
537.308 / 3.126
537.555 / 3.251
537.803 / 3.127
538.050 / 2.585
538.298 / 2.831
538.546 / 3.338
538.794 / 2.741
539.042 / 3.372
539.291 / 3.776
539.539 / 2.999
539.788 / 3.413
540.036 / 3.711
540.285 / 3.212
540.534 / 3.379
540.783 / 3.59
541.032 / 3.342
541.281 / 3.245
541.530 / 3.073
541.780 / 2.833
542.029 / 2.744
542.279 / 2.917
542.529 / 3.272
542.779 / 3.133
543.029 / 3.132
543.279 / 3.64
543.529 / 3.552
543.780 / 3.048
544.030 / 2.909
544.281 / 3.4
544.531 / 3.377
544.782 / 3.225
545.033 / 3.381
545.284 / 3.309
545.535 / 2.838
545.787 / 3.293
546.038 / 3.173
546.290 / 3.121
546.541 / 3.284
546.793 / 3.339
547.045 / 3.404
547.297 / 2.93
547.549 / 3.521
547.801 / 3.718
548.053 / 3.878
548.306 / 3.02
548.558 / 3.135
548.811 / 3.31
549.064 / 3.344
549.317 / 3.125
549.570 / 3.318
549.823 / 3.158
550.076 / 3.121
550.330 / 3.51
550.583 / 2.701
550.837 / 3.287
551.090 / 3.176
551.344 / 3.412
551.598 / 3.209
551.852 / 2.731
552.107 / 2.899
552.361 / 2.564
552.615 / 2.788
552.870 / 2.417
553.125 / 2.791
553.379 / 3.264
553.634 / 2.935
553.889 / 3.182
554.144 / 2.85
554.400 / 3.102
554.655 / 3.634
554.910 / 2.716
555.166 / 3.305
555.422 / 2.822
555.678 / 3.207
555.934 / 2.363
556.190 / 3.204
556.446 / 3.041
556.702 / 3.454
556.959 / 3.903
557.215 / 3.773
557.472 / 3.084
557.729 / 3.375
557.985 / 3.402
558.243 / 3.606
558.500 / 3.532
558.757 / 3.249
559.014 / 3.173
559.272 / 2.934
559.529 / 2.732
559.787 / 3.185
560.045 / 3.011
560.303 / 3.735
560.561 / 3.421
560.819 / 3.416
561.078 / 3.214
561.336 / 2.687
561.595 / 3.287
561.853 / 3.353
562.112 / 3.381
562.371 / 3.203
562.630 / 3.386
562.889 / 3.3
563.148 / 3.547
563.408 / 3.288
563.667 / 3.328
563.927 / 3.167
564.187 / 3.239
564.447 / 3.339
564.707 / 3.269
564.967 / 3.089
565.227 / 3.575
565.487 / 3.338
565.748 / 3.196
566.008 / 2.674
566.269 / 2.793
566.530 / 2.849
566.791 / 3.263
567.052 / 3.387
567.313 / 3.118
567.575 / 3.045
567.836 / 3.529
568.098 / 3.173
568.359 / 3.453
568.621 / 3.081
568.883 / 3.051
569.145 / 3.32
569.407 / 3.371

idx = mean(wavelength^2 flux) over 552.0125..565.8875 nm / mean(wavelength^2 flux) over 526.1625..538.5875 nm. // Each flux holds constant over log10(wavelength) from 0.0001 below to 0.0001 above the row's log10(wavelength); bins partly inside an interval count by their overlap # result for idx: 1.1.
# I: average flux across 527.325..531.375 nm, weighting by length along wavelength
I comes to 3.02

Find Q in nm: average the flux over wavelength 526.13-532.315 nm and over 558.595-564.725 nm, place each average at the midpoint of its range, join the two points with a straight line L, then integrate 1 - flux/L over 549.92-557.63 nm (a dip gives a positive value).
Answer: 0.294 nm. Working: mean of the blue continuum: 3.08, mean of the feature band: 3.08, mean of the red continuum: 3.24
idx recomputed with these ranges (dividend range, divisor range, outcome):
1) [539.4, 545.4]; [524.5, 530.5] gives 1.10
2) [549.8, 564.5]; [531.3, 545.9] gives 1.07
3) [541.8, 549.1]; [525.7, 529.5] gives 1.11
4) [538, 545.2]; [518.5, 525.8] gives 1.15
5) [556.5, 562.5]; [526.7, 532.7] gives 1.21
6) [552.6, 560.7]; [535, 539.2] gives 1.10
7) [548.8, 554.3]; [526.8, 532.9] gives 1.08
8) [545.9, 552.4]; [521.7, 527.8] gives 1.14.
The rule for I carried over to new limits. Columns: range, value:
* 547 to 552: 3.25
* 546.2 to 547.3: 3.25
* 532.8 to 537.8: 3.11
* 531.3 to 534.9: 3.08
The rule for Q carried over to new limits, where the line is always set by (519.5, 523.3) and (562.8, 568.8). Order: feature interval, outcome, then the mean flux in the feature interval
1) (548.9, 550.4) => -0.06 nm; 3.25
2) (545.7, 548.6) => -0.20 nm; 3.32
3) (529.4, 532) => 0.01 nm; 3.01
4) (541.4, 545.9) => -0.12 nm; 3.17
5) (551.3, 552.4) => 0.06 nm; 2.96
